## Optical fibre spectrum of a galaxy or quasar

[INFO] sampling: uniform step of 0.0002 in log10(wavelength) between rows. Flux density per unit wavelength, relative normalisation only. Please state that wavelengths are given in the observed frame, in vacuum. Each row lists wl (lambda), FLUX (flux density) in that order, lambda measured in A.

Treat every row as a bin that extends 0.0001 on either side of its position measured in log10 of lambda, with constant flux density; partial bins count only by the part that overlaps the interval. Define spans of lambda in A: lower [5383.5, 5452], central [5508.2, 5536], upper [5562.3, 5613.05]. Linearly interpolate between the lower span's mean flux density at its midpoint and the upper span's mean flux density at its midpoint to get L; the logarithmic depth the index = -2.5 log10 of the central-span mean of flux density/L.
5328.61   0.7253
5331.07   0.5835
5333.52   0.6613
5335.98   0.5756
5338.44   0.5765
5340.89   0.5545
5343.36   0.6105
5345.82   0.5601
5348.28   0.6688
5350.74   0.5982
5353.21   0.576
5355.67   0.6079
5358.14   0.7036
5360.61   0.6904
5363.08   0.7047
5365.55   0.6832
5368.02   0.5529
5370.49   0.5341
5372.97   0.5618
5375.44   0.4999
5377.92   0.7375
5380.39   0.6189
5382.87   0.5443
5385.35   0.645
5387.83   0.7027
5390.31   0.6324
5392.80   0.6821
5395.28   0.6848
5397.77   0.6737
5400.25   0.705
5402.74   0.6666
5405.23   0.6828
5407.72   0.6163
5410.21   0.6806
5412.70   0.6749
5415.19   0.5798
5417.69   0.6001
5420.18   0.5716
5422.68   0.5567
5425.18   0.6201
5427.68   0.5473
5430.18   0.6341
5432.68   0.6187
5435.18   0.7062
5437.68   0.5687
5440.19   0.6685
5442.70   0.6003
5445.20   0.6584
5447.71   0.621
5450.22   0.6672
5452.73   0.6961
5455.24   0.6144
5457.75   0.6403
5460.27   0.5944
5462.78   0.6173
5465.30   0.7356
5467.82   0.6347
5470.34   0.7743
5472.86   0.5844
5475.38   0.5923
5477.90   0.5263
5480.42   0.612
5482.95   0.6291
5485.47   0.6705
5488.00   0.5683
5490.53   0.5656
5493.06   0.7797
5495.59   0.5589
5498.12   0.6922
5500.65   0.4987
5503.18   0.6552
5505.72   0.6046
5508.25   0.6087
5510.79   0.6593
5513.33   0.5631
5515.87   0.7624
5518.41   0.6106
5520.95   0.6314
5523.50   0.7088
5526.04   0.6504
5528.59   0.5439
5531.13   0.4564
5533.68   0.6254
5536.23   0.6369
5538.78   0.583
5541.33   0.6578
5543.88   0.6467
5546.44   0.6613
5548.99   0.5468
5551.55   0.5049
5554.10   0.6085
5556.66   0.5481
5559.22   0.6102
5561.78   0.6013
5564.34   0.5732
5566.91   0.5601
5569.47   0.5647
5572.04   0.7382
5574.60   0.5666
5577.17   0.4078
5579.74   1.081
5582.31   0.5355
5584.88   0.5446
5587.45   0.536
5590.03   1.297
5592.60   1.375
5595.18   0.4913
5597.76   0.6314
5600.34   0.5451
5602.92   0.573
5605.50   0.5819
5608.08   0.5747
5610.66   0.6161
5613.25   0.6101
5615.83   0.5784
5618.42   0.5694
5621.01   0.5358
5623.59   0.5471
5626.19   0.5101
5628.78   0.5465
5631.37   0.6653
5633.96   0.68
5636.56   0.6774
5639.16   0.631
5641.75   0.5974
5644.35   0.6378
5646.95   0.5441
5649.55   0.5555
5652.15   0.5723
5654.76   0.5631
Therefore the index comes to 0.06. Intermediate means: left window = 0.639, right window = 0.671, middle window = 0.621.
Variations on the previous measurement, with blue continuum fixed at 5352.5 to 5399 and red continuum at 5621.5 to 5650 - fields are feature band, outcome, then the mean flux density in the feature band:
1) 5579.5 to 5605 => -0.22 mag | 0.742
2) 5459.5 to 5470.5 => -0.07 mag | 0.664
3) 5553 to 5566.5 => 0.04 mag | 0.586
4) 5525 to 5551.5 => 0.03 mag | 0.596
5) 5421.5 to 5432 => 0.06 mag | 0.591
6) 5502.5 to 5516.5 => -0.03 mag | 0.636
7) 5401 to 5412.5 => -0.06 mag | 0.665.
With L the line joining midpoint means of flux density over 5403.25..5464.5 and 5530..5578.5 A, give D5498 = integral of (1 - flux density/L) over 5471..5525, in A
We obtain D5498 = -1.8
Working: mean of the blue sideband 0.628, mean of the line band 0.625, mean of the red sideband 0.585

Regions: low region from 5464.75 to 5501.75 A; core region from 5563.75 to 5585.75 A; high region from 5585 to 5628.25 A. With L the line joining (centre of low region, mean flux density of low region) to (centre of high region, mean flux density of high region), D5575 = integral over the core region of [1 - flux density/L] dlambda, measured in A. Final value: 0.9 A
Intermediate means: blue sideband 0.627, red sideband 0.655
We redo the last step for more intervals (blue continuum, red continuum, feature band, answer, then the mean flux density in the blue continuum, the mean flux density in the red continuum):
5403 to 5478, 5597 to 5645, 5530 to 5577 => 1.4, 0.632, 0.594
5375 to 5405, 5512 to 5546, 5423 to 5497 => 0.9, 0.655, 0.622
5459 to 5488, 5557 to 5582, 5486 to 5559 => 1.9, 0.631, 0.627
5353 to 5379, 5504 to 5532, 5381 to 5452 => -1.5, 0.624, 0.621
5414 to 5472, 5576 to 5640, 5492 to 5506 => 0.2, 0.631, 0.654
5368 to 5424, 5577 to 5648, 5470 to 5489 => 0.7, 0.628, 0.651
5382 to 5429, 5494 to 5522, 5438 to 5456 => -0.4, 0.636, 0.624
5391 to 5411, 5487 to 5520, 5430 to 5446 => 0.5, 0.673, 0.626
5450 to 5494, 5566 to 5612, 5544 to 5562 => 2.2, 0.637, 0.68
